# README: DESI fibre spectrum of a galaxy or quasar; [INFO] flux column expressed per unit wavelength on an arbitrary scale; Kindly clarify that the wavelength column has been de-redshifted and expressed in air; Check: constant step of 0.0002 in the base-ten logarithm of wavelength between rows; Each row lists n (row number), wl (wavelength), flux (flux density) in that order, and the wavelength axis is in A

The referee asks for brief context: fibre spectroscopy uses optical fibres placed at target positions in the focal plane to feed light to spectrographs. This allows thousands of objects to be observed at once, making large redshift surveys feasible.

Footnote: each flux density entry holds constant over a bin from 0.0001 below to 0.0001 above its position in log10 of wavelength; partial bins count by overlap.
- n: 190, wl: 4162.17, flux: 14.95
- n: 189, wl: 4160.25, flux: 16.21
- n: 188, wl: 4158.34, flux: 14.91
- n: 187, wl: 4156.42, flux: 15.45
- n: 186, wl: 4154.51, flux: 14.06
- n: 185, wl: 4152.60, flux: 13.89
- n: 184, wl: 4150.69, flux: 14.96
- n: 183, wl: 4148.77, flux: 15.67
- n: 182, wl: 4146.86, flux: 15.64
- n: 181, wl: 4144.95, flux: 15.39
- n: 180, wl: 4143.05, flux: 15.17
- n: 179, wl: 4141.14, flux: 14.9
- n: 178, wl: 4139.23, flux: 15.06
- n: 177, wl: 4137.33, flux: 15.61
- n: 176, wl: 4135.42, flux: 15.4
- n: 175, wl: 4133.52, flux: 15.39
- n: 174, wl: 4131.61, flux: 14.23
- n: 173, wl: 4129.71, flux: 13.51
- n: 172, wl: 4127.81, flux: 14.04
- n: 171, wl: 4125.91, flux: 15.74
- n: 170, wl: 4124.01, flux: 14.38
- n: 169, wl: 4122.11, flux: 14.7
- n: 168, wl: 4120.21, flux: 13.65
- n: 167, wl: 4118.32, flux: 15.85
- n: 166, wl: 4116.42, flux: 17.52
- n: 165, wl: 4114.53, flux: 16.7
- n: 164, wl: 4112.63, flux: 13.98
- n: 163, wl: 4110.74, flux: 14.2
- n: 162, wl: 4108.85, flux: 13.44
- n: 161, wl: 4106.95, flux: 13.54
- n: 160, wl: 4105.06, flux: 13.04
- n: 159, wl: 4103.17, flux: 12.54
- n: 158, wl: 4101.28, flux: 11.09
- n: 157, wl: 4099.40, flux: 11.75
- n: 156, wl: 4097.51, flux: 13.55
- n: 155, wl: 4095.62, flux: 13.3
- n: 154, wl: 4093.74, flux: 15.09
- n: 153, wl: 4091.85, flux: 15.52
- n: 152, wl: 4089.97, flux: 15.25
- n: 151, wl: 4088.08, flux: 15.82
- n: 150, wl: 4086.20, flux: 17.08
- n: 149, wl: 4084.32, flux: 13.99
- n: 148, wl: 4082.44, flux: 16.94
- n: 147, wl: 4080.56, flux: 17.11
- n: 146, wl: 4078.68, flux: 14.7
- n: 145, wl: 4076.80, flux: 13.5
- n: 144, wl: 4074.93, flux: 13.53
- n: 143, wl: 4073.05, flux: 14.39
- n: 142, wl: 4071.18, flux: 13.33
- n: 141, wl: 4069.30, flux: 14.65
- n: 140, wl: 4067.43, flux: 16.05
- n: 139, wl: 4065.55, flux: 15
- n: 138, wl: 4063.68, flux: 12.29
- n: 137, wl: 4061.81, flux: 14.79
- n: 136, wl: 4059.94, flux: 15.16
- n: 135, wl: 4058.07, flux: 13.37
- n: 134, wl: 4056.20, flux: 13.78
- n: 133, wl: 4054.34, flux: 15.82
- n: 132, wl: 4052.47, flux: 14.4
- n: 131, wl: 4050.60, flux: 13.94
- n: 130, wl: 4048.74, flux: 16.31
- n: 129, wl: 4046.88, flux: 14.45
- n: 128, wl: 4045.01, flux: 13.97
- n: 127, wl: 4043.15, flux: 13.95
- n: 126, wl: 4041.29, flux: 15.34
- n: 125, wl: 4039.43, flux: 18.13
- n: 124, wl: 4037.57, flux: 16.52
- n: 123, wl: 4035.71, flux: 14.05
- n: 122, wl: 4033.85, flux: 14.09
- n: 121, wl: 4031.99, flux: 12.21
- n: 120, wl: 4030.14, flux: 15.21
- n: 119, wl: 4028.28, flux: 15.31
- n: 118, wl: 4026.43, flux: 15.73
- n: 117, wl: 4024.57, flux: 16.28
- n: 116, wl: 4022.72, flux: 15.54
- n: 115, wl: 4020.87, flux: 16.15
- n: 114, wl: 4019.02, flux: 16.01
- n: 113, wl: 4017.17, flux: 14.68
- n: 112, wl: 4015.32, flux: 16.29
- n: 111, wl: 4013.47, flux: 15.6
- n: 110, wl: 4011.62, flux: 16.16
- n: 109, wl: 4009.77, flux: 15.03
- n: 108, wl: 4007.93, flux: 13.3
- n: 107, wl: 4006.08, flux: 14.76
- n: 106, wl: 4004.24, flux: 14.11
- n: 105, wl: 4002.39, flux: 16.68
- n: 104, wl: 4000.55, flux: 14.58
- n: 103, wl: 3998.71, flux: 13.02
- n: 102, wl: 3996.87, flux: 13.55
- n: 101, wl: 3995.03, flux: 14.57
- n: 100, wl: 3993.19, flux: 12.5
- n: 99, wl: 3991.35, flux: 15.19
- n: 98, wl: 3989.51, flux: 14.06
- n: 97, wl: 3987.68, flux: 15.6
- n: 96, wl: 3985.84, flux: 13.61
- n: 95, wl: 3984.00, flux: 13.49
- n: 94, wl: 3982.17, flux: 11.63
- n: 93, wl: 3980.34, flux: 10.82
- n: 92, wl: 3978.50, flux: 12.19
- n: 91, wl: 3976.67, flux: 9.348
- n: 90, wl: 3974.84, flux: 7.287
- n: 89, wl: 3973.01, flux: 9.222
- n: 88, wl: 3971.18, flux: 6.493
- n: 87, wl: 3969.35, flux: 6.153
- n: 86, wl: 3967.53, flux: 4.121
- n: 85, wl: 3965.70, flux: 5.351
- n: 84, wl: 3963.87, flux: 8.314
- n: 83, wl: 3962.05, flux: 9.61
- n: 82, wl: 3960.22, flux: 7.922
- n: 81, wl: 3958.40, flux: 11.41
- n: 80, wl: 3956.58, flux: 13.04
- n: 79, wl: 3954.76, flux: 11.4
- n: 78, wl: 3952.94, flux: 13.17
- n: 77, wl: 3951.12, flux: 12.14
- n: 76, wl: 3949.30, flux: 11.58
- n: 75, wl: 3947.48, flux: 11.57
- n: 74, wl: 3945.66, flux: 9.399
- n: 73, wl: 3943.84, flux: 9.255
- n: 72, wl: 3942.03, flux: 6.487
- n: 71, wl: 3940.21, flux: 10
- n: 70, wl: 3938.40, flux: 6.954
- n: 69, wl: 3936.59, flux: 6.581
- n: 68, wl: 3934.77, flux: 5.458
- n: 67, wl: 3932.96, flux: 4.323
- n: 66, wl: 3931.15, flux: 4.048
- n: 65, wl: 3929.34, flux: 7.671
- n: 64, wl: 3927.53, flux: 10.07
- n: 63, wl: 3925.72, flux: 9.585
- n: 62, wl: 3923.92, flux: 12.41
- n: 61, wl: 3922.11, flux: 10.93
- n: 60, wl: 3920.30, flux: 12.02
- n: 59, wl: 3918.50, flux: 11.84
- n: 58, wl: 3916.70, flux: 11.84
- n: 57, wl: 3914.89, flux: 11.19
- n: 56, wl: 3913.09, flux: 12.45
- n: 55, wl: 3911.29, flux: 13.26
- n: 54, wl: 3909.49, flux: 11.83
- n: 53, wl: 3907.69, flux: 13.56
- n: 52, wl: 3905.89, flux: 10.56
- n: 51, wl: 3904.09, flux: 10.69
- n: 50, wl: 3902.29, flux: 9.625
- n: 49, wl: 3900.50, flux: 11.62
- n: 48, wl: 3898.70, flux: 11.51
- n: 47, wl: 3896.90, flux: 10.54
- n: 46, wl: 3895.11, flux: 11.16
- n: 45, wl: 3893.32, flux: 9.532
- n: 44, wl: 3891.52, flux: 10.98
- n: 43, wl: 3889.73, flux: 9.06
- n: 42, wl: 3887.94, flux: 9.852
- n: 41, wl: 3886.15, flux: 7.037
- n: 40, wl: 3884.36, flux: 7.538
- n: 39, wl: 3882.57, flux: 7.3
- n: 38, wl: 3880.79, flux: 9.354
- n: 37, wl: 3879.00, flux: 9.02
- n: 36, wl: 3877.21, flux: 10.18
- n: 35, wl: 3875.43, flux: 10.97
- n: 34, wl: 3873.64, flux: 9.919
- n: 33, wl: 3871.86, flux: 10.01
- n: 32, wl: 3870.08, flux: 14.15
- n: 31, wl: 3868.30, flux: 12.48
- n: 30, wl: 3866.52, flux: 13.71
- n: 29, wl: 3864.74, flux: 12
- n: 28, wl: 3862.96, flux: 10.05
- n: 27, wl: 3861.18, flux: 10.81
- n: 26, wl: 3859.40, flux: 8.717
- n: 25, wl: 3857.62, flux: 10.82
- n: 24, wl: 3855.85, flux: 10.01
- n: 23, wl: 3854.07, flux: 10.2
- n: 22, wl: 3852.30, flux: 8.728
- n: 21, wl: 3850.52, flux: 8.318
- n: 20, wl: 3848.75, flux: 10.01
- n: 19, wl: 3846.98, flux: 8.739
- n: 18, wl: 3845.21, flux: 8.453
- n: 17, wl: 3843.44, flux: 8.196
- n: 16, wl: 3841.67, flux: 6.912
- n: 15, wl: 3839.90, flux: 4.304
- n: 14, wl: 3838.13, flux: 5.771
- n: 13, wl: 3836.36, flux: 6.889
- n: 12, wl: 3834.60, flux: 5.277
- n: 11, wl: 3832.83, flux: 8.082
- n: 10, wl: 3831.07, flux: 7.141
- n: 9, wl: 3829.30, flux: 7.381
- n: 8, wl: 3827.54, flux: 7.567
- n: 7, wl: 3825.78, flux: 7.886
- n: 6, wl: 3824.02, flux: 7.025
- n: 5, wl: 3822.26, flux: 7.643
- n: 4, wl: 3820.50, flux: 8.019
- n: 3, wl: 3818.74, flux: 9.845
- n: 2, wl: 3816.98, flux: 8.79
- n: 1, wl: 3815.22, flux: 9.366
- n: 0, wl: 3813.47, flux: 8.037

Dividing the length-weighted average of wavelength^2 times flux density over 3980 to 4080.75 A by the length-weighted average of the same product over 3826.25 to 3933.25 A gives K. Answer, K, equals 1.63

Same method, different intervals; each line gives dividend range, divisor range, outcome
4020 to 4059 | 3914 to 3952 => 1.70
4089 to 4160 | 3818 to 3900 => 1.82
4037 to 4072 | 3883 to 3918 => 1.49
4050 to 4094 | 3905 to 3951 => 1.62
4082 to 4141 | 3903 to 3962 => 1.57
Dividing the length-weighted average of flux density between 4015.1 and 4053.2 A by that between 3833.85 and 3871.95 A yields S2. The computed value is 1.63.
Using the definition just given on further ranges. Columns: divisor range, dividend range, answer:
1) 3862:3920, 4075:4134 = 1.35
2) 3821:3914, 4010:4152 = 1.56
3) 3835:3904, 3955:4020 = 1.27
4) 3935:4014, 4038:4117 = 1.29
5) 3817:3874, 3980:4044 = 1.65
